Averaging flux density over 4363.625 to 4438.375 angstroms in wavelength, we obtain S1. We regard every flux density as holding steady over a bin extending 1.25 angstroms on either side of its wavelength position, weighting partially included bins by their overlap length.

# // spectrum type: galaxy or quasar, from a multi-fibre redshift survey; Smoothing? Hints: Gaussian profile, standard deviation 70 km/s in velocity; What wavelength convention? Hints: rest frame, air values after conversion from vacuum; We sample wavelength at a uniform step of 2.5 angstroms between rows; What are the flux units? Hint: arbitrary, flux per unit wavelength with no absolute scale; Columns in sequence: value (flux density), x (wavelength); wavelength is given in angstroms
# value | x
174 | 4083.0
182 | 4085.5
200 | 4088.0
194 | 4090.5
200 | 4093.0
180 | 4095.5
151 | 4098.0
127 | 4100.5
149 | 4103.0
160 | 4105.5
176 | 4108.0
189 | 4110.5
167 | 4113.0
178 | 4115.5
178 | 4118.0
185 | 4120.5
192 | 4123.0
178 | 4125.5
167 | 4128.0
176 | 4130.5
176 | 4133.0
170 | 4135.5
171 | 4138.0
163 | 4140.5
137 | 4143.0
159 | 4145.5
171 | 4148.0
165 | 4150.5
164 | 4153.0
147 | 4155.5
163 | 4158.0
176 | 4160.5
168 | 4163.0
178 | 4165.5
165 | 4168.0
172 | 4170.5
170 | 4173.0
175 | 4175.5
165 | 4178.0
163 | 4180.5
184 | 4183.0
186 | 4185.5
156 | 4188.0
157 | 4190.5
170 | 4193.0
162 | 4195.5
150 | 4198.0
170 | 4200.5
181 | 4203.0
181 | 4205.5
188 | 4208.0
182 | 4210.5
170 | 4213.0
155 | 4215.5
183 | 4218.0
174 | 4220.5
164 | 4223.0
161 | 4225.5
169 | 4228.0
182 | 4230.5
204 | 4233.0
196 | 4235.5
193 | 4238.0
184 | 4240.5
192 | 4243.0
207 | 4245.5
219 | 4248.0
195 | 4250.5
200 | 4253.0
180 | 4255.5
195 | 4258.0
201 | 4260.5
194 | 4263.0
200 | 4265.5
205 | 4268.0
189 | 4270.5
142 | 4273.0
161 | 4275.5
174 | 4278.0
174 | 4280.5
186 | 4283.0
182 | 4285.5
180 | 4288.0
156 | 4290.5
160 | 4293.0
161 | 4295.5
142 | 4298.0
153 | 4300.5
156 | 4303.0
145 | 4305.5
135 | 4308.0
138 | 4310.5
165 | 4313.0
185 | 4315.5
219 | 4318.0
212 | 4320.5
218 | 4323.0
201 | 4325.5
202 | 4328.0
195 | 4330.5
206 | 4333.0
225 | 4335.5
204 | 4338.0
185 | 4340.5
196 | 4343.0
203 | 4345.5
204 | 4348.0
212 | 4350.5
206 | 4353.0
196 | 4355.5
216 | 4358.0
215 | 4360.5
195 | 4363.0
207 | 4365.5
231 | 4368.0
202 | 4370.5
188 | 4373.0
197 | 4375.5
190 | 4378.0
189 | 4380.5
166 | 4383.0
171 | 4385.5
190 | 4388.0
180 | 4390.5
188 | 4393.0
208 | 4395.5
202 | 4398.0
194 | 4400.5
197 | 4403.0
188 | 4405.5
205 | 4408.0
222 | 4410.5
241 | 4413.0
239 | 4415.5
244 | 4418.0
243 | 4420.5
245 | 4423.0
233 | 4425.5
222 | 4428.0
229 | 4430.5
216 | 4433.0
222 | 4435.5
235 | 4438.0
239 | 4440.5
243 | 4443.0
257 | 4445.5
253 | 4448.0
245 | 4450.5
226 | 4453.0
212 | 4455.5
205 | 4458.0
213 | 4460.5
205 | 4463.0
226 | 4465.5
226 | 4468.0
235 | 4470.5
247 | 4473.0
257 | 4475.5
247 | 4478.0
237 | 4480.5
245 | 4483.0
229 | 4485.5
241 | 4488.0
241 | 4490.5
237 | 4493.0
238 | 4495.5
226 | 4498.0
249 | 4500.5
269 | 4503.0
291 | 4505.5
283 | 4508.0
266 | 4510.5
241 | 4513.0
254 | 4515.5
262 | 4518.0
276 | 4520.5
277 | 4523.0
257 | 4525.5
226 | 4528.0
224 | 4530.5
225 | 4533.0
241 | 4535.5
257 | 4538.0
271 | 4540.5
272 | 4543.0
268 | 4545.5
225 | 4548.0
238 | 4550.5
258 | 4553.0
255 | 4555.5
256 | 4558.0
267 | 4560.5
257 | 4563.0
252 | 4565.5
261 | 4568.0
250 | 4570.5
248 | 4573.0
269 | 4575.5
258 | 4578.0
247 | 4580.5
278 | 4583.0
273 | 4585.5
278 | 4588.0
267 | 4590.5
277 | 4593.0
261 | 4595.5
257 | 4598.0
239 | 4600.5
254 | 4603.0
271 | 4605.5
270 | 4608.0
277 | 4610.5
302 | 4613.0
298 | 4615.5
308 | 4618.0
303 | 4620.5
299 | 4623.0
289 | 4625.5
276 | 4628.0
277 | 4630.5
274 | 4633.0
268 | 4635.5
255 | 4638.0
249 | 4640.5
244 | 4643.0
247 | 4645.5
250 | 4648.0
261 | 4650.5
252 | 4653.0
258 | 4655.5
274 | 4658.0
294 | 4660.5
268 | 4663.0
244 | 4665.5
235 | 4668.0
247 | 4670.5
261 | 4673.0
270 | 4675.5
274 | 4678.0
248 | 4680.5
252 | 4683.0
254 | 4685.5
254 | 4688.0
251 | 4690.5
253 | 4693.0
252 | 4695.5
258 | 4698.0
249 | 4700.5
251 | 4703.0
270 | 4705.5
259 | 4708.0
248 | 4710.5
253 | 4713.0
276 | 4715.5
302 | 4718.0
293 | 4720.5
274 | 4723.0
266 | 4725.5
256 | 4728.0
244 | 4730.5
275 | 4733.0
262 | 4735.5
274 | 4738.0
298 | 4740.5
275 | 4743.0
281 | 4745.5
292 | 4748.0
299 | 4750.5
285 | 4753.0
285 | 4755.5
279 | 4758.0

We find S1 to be 209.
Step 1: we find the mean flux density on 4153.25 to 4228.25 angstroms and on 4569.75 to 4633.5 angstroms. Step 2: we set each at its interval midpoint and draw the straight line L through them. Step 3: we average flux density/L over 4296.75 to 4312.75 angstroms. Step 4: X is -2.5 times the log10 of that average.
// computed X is 0.33 mag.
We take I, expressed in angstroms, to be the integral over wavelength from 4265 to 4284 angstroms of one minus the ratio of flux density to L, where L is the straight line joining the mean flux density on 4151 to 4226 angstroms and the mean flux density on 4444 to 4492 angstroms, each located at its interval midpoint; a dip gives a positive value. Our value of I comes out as 1.1 angstroms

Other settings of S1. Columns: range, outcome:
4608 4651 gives 275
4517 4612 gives 258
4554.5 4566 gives 258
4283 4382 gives 189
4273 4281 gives 165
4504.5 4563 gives 256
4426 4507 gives 236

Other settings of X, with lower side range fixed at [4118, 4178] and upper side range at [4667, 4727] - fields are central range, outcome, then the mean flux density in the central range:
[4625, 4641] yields -0.083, 270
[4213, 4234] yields 0.051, 173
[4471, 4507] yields -0.096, 247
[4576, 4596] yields -0.109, 268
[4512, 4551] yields -0.082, 251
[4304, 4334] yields 0.074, 185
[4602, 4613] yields -0.111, 272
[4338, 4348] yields 0.025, 197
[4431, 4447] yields -0.085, 235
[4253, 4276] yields 0.010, 187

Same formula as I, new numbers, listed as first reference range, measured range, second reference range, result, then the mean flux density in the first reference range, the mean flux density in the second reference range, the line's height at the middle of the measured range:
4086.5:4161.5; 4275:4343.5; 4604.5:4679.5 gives 9.0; 170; 270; 206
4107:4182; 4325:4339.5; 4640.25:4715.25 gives -0.4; 170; 256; 201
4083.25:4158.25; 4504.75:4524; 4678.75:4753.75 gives -2.8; 171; 267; 234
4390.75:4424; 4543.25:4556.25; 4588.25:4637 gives 0.4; 215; 277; 258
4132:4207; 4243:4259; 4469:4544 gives -1.0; 167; 251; 187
